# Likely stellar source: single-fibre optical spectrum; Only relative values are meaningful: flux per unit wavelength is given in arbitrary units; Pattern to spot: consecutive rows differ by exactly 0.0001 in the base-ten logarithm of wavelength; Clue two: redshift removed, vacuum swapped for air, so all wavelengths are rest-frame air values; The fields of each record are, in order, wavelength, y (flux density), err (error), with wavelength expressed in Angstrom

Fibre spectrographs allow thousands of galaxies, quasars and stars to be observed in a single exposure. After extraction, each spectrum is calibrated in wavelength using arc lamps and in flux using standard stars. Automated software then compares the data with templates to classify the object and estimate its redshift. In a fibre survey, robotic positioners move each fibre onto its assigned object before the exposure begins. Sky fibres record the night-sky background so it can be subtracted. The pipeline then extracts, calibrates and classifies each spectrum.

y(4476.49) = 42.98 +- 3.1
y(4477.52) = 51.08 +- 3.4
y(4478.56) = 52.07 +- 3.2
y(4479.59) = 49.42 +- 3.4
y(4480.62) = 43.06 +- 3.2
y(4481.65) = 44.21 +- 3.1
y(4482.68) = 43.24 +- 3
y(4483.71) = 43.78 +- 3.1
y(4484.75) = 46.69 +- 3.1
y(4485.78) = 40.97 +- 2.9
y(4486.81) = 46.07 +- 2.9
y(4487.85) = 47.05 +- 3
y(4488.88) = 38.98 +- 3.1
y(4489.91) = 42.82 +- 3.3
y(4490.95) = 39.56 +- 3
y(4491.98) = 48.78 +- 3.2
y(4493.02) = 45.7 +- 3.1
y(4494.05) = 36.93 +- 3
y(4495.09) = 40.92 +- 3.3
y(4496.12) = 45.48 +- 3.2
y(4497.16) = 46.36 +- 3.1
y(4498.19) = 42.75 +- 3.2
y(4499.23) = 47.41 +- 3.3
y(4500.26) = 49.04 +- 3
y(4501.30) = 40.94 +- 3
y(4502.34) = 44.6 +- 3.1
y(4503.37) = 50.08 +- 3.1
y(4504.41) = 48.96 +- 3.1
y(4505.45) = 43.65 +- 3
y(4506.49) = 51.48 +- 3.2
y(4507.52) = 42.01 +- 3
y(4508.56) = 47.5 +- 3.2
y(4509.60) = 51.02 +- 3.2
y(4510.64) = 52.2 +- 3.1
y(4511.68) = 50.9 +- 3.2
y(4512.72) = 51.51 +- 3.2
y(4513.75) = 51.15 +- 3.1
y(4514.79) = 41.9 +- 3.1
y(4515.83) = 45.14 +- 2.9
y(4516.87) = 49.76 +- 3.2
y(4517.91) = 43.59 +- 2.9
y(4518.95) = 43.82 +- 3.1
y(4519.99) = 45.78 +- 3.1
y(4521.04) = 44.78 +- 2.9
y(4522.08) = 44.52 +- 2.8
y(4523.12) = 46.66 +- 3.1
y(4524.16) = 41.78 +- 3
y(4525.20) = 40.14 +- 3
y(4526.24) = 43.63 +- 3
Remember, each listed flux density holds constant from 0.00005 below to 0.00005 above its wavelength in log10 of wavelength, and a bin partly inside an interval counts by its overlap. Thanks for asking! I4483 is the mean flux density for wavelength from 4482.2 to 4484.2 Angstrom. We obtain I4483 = 43.6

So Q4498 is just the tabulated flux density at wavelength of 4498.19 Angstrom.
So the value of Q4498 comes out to 42.75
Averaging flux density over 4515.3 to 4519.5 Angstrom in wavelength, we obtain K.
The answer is 45.6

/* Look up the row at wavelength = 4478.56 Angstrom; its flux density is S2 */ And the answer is 52.07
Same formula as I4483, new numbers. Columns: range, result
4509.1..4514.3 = 51.4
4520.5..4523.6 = 45.2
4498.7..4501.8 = 45.8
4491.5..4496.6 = 43.5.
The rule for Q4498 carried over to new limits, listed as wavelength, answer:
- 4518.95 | 43.82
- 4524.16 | 41.78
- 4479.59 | 49.42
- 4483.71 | 43.78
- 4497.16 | 46.36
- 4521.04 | 44.78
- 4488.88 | 38.98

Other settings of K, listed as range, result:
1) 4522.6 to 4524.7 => 44.3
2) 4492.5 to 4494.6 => 41.2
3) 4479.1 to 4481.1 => 46.3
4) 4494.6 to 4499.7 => 44.6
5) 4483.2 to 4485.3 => 45.1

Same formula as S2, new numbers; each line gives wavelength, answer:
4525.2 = 40.14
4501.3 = 40.94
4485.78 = 40.97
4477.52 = 51.08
